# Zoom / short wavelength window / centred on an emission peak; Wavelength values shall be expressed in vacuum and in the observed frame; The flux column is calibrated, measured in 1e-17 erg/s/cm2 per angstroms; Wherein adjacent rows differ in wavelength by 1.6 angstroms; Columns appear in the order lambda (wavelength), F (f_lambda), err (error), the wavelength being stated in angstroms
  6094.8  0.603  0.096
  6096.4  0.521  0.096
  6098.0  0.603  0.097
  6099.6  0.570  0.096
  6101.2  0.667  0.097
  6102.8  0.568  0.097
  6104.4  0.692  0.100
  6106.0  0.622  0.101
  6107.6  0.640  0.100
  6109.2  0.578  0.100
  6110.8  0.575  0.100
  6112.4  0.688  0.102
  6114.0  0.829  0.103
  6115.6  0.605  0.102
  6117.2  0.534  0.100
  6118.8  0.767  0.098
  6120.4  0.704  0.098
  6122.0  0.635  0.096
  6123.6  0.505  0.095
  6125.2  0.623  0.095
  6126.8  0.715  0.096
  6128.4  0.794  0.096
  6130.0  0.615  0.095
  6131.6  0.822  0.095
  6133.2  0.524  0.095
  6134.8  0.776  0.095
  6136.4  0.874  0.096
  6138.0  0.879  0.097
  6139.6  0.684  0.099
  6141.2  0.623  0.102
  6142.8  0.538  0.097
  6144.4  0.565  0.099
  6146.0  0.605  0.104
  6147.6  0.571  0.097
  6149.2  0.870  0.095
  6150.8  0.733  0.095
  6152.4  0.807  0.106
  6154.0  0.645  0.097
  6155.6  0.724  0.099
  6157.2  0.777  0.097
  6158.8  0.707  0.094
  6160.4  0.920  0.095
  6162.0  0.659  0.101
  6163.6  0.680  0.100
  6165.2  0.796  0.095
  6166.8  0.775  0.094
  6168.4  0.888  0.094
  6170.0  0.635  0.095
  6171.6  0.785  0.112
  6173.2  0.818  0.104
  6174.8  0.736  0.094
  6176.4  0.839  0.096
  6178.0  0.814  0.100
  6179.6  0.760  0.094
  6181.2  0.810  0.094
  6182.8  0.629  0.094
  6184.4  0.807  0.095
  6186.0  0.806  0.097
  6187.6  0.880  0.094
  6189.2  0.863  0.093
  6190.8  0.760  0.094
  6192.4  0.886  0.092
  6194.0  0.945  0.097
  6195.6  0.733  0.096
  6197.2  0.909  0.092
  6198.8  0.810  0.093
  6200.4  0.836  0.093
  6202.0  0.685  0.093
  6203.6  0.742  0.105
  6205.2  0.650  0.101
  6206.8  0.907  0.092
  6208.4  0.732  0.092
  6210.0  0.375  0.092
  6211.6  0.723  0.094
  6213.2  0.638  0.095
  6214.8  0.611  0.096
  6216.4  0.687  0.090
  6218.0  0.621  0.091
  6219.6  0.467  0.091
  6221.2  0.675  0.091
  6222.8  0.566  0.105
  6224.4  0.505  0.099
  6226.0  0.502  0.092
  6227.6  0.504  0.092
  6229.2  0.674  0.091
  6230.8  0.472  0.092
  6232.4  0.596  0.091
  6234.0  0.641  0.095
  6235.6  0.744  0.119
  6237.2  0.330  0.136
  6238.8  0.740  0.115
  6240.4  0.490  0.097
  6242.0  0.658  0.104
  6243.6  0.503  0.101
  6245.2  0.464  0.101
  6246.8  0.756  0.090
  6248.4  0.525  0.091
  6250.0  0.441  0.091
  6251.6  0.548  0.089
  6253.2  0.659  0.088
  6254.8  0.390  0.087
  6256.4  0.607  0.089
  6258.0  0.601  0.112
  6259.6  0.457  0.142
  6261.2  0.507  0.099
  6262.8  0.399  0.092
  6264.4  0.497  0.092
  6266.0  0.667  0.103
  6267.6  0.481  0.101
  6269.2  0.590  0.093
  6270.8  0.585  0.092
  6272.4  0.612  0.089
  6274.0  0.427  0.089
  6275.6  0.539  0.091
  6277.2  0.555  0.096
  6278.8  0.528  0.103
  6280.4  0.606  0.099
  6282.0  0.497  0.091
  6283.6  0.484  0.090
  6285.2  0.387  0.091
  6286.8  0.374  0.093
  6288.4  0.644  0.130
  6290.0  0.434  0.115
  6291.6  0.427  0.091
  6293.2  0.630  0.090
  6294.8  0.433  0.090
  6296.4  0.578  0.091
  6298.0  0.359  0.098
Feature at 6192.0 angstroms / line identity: C III]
